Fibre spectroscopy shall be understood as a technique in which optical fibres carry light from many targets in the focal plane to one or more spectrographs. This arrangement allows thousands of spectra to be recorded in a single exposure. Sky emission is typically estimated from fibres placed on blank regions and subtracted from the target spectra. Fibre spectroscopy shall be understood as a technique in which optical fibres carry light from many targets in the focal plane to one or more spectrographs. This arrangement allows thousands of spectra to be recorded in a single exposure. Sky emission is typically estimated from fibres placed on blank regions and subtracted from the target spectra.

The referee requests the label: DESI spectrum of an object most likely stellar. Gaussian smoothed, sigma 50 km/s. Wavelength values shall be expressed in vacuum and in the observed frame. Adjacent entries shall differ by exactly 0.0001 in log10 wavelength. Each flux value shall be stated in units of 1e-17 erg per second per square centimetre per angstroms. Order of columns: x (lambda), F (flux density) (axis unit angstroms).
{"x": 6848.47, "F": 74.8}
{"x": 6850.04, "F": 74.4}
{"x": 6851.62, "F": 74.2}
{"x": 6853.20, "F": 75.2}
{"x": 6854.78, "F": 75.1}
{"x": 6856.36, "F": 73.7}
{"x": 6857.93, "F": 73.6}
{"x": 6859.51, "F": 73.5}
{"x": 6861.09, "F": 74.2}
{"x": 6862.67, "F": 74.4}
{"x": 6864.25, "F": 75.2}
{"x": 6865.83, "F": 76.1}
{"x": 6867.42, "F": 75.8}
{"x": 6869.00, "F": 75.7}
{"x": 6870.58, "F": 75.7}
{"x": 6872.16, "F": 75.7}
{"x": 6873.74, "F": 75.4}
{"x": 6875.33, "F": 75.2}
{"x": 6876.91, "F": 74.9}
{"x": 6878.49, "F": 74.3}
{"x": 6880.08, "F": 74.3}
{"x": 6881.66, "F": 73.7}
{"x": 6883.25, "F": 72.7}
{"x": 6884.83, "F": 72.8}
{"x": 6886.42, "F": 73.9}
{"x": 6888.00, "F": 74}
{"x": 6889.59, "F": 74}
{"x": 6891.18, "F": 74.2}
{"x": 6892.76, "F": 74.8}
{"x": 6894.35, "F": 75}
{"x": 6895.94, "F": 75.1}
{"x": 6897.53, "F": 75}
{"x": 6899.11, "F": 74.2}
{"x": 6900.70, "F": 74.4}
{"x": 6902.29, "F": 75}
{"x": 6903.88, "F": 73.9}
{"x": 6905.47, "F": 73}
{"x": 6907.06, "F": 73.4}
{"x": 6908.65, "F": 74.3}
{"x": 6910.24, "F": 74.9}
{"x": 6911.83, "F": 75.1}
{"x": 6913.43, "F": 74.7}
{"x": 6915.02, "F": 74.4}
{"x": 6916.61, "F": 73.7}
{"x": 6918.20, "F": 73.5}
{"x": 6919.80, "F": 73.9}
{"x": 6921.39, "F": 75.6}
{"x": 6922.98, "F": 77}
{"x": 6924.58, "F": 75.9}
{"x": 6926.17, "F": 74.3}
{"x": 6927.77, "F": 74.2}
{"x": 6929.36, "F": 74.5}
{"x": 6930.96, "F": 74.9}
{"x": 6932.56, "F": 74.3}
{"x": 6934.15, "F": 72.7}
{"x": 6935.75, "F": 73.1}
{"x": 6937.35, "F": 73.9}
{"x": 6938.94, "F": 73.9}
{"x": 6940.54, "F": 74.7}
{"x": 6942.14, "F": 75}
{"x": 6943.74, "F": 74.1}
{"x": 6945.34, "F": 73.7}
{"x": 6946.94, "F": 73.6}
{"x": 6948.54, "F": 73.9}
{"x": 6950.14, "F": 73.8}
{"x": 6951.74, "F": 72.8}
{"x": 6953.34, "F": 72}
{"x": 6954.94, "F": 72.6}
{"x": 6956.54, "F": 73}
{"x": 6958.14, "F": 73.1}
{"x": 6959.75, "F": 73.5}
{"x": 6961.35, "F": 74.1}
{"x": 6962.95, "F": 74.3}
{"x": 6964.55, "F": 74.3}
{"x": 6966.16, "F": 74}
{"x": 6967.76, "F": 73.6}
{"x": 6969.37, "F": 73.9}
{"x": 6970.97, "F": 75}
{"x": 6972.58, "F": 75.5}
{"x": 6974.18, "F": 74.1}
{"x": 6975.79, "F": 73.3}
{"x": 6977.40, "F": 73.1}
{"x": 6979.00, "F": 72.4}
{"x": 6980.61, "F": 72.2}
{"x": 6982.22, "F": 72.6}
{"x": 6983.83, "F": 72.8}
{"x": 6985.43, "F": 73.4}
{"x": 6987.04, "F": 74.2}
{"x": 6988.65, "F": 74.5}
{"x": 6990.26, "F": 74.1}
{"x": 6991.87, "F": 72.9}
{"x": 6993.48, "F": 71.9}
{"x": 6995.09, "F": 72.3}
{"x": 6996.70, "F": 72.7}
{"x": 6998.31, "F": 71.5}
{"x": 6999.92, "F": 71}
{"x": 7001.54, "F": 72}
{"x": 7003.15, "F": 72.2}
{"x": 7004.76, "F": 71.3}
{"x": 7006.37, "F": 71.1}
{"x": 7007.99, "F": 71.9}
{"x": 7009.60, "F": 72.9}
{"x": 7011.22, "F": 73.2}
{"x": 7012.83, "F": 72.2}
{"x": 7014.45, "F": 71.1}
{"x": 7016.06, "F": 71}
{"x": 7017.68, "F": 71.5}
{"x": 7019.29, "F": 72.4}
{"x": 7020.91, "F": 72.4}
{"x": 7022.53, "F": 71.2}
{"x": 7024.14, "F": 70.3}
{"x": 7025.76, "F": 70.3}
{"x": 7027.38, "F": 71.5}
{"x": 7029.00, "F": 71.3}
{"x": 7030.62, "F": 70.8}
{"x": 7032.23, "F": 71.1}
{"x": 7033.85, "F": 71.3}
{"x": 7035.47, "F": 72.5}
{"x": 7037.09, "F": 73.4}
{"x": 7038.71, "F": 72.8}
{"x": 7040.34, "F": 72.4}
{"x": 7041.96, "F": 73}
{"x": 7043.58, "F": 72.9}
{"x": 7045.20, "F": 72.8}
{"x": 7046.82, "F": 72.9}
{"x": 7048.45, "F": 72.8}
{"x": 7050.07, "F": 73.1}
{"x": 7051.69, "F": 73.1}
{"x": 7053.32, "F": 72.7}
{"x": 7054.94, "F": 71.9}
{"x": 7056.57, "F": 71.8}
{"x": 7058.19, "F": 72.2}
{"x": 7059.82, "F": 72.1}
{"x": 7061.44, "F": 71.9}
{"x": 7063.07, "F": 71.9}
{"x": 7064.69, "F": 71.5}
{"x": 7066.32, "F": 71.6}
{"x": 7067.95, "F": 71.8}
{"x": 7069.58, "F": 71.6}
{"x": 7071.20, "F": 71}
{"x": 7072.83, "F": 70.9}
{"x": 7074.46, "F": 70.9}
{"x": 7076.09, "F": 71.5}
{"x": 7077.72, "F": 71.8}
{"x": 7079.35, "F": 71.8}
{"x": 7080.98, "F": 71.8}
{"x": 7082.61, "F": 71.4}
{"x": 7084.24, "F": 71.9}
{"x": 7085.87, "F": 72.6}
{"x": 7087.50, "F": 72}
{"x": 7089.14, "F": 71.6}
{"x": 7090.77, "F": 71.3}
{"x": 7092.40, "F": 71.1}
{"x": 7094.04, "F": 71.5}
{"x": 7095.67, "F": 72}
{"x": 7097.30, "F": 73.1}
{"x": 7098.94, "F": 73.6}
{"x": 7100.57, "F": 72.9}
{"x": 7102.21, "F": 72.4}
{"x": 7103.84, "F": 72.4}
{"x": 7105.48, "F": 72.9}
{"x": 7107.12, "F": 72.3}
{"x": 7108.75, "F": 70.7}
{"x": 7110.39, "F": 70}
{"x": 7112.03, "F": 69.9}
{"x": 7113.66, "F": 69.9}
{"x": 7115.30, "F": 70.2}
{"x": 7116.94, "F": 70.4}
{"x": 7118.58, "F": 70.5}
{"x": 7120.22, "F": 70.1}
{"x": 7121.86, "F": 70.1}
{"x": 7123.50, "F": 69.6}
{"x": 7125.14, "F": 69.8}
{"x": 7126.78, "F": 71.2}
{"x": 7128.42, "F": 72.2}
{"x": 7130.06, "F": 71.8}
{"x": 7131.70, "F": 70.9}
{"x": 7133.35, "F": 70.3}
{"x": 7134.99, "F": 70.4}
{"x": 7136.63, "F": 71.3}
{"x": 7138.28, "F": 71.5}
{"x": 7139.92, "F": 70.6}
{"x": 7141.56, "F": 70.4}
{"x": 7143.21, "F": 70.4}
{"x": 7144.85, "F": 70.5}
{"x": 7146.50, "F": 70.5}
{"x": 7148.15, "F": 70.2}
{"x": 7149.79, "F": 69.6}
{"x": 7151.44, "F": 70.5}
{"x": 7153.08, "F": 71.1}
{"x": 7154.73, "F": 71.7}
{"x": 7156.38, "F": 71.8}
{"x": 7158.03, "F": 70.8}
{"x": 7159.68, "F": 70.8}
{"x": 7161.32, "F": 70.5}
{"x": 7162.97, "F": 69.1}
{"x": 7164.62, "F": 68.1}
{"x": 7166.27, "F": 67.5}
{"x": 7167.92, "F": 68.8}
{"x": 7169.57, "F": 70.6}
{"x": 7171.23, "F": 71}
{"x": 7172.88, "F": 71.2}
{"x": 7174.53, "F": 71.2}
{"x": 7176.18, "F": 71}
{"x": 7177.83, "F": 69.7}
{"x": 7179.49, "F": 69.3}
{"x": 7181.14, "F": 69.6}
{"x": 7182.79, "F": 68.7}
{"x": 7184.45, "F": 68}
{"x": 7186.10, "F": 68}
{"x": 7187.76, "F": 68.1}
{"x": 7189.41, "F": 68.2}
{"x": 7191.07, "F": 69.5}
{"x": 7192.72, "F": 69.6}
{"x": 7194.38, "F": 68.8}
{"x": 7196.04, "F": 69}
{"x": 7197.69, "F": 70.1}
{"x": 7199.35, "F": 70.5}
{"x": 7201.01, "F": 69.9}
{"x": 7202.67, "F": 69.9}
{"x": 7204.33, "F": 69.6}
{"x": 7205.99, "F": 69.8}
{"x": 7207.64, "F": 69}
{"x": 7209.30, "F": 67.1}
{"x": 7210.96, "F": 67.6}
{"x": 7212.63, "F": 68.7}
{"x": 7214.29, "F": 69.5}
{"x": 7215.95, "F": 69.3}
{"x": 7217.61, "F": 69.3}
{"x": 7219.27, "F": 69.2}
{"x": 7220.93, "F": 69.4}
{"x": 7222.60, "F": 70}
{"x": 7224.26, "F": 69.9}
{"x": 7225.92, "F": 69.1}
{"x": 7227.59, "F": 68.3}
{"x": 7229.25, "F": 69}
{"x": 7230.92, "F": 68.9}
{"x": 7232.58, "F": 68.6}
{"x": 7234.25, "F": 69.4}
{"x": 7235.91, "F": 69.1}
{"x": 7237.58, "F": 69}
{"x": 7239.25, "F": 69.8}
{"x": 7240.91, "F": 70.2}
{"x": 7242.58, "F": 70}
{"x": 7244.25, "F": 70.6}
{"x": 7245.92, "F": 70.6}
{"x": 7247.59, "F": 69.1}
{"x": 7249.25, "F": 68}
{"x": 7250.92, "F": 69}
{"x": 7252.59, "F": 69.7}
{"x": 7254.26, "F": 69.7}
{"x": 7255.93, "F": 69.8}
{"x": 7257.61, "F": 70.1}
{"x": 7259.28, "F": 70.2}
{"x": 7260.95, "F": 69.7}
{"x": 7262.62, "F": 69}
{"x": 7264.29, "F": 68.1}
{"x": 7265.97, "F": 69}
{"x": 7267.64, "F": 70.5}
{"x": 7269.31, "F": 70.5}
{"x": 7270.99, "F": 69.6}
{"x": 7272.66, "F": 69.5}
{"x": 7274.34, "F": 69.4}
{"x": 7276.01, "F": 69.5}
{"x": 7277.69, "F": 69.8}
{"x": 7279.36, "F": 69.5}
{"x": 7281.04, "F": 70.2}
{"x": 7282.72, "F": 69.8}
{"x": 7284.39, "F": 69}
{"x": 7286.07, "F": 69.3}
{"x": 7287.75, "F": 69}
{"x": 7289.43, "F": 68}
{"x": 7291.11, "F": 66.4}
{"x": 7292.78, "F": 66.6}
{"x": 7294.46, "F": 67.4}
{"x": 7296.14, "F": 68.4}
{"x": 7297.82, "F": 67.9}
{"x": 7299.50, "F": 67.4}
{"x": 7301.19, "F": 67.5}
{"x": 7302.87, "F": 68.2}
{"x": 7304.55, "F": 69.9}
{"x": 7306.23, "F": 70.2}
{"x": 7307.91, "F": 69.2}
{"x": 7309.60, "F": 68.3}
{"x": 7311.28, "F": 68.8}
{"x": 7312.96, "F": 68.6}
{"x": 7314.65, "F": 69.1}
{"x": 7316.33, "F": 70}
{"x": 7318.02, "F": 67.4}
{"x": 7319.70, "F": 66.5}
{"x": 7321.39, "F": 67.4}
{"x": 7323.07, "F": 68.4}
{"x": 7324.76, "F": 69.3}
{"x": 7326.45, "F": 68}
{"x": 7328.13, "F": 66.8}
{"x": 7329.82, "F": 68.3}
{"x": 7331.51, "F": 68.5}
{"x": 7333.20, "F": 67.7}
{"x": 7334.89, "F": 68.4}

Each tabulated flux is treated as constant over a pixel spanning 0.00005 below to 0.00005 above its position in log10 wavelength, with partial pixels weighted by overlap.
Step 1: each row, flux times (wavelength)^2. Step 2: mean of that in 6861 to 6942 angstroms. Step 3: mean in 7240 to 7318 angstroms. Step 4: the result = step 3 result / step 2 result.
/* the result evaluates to 1.0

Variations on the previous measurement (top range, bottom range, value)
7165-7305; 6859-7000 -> 1.02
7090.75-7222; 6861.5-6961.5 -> 1.01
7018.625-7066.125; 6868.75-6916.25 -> 1.01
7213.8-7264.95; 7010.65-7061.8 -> 1.02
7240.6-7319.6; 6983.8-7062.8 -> 1.03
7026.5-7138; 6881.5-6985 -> 1.01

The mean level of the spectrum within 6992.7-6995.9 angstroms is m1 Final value 72.1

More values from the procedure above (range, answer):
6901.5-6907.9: 73.8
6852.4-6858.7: 74.4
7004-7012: 72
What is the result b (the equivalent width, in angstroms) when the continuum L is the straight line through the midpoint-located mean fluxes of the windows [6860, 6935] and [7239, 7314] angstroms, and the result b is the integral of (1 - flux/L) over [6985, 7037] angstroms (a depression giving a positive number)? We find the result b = 0.7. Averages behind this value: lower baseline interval 74.5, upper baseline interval 69.1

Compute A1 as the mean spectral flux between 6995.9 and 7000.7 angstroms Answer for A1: 71.8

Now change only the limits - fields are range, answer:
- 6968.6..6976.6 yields 74.3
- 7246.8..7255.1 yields 69.2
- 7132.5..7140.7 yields 70.8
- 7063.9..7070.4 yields 71.6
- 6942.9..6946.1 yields 73.9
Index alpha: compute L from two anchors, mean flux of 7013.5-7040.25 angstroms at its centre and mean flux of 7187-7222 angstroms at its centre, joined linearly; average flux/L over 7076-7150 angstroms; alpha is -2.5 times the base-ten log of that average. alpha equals -0.01 mag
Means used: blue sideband 71.6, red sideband 69.2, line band 71.2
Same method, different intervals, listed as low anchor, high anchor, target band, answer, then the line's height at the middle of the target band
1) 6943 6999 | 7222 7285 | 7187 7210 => 0.016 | 70.3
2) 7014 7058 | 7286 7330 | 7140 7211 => 0.005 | 70.1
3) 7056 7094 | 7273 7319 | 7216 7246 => 0.002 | 69.6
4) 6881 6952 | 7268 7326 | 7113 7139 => 0.009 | 71.2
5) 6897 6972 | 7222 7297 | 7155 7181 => 0.008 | 70.6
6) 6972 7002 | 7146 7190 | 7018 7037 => 0.012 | 72.3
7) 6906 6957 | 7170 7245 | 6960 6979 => -0.009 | 73.5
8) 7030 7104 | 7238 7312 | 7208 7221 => 0.020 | 70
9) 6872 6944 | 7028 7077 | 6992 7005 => 0.014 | 72.9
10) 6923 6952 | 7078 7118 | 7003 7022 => 0.016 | 73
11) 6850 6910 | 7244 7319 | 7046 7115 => -0.001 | 71.8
